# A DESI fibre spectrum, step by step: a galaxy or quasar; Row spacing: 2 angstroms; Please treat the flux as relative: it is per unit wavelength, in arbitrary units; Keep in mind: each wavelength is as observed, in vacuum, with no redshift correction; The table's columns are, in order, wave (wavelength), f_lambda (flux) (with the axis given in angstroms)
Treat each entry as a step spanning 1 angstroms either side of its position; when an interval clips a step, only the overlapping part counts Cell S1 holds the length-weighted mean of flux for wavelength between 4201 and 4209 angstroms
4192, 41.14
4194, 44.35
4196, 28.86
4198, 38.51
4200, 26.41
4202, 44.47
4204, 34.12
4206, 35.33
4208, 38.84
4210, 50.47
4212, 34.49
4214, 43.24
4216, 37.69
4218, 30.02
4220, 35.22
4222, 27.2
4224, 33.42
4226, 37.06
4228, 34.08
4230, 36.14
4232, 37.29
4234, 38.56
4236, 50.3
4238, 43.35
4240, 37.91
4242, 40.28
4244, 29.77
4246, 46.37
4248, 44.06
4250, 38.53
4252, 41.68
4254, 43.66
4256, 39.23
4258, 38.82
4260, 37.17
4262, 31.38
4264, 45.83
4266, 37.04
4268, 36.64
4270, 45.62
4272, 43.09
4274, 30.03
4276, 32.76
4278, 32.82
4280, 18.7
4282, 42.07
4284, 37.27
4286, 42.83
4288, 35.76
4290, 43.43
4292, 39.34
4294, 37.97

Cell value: 38.2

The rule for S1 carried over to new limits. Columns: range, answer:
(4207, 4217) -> 40.9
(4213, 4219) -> 37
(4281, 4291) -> 40.3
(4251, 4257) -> 41.5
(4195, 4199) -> 33.7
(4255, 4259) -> 39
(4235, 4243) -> 43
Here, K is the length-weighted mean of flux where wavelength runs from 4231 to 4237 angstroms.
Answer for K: 42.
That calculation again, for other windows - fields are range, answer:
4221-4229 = 32.9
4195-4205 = 34.5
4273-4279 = 31.9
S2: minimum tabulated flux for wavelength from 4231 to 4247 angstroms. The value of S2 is 29.77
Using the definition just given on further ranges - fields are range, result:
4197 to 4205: 26.41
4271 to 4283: 18.7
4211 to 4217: 34.49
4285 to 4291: 35.76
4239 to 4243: 37.91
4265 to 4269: 36.64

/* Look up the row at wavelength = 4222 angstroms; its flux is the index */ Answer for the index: 27.2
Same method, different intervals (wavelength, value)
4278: 32.82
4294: 37.97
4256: 39.23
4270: 45.62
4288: 35.76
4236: 50.3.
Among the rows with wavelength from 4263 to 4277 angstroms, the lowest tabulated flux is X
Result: 30.03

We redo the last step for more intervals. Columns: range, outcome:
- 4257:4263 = 31.38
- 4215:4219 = 30.02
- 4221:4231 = 27.2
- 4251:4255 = 41.68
